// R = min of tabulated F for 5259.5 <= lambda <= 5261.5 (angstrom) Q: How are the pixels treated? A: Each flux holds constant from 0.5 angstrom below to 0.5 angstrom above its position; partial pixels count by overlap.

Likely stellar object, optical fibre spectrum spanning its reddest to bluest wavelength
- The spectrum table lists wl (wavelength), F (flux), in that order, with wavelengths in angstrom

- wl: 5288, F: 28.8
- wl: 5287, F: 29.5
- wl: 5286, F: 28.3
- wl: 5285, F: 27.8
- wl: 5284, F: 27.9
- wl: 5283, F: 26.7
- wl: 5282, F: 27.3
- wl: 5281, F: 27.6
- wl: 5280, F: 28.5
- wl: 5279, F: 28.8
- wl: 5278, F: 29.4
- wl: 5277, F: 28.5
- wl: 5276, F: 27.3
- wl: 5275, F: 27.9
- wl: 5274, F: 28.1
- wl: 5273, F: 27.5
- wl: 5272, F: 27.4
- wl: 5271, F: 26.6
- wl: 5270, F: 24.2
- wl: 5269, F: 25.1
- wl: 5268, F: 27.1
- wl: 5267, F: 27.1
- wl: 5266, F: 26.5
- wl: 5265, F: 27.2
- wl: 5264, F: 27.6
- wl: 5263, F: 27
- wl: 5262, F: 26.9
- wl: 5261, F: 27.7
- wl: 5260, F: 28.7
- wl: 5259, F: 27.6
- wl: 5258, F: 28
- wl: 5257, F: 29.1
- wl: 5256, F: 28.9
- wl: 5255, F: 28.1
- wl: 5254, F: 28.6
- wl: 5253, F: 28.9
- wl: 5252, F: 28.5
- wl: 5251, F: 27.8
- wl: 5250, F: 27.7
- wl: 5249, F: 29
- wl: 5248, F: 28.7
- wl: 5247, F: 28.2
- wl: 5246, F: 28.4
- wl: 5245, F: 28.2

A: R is 27.7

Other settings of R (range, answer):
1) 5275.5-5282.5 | 27.3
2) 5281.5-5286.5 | 26.7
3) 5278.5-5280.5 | 28.5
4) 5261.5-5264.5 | 26.9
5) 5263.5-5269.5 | 25.1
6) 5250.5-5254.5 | 27.8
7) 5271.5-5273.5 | 27.4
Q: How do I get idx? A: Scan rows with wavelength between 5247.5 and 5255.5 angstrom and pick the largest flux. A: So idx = 29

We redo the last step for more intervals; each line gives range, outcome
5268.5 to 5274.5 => 28.1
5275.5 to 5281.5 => 29.4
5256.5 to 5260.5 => 29.1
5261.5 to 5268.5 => 27.6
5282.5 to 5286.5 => 28.3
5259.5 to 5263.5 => 28.7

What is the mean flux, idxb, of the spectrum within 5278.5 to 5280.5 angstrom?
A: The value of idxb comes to 28.6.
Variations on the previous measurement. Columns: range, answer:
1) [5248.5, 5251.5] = 28.2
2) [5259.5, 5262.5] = 27.8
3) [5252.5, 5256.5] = 28.6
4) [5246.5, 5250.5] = 28.4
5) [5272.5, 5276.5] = 27.7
